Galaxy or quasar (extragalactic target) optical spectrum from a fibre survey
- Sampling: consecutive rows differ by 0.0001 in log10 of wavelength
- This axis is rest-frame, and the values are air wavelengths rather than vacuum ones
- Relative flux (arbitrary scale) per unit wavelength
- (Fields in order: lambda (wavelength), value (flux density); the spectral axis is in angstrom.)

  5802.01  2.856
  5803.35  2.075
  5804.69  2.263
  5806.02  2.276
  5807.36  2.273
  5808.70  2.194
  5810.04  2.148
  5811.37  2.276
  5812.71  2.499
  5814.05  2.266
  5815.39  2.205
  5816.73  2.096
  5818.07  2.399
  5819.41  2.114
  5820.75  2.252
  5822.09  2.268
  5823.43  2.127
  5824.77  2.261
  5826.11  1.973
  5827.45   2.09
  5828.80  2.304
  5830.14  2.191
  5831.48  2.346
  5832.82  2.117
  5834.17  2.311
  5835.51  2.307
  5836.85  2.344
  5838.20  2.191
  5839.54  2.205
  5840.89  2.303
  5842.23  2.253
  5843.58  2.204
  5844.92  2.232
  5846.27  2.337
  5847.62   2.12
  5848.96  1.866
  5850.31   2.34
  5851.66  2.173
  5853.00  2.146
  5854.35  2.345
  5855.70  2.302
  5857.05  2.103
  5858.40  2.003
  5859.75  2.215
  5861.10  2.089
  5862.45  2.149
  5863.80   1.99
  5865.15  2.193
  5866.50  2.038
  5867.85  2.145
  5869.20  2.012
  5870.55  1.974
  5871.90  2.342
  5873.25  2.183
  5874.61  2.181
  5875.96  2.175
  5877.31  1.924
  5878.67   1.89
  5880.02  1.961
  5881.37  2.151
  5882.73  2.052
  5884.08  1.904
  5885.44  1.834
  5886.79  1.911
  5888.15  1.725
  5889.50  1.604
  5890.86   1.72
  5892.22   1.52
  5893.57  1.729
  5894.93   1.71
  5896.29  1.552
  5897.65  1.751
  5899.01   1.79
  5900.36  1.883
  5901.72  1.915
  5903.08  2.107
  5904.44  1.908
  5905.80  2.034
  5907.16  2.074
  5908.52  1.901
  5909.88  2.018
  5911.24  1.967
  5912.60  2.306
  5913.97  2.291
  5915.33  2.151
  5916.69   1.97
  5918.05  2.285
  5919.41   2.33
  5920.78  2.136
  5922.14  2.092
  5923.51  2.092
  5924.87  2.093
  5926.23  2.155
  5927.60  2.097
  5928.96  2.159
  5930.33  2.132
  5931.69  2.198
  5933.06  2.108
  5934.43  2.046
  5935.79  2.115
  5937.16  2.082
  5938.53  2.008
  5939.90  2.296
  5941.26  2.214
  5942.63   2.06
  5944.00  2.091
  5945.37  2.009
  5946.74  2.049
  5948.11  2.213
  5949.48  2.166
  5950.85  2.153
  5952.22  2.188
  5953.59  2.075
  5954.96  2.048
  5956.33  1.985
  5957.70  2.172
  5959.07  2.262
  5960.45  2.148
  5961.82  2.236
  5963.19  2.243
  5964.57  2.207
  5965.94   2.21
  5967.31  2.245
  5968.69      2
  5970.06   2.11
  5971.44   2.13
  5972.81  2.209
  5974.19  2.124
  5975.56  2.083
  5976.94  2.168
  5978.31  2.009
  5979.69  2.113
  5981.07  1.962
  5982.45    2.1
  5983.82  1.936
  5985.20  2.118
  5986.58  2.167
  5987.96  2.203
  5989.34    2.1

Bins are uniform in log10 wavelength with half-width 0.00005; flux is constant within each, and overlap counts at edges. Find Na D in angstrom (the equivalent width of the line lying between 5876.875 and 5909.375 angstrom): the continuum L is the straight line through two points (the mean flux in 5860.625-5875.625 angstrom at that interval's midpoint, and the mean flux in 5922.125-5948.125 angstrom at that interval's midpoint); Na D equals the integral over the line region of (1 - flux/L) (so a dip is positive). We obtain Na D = 4.0 angstrom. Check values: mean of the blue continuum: 2.12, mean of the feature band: 1.86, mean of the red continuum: 2.11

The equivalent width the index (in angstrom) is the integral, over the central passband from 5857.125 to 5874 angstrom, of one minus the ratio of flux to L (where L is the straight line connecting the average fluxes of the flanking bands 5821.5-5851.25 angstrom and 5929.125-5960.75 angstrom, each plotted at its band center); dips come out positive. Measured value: 0.6 angstrom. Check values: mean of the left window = 2.21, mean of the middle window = 2.11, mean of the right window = 2.12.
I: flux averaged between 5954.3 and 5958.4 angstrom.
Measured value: 2.07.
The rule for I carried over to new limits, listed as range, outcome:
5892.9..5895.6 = 1.72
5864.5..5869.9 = 2.1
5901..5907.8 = 2.01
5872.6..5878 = 2.11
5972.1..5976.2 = 2.14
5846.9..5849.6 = 2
